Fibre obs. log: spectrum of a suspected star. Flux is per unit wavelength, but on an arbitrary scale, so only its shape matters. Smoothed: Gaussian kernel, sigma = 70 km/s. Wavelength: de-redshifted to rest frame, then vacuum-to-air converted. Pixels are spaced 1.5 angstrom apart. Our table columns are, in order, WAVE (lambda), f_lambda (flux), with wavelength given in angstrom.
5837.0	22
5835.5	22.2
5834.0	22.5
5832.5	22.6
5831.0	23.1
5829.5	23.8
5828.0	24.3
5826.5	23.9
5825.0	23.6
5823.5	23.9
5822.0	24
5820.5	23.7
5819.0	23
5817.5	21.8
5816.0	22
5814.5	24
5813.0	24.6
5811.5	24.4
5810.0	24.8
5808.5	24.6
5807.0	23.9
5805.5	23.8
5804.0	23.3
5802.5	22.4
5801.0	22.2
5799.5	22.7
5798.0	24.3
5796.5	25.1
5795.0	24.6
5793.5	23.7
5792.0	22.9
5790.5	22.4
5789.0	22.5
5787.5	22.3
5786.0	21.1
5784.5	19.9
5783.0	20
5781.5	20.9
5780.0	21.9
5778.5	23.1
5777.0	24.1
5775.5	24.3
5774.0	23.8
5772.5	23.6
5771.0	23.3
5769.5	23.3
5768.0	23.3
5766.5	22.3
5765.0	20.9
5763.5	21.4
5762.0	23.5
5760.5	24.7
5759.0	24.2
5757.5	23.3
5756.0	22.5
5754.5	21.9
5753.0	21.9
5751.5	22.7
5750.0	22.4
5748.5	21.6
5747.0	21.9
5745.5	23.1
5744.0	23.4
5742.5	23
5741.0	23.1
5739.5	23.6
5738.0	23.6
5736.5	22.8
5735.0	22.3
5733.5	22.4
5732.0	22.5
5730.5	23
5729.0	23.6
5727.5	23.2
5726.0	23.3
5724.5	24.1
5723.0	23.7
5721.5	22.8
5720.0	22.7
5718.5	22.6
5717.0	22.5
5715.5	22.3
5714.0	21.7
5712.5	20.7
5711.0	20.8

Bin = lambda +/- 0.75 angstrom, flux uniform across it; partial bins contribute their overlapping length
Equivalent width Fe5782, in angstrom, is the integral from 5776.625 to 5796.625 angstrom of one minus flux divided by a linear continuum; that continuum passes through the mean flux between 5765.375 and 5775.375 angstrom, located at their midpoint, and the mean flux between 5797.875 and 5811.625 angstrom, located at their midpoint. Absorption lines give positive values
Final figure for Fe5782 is 0.9 angstrom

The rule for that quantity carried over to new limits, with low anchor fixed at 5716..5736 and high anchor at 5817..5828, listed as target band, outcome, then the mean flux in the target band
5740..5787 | 1.2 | 22.6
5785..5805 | 0.3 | 23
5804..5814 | -0.4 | 24.3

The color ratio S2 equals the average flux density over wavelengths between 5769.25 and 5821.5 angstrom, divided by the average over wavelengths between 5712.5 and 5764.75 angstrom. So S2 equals 1.01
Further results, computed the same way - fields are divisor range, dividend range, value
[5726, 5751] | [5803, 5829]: 1.04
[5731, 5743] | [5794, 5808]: 1.03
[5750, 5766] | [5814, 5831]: 1.03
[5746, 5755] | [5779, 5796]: 1.00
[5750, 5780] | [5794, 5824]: 1.03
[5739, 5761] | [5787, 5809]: 1.02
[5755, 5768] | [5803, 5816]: 1.05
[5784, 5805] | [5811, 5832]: 1.03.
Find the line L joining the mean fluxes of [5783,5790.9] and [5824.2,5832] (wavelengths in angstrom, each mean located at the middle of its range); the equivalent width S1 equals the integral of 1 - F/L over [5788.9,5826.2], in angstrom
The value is -1.6 angstrom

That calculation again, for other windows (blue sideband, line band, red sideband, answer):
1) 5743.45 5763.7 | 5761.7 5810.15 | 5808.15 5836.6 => 0.47 angstrom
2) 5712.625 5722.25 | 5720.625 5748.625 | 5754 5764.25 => -0.48 angstrom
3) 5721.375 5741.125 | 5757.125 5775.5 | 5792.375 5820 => 0.15 angstrom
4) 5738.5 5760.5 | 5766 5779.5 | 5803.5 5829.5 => -0.17 angstrom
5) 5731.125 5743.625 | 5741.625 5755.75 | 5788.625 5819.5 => 0.36 angstrom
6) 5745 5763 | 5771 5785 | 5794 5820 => 0.40 angstrom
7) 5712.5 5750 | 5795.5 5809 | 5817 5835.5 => -0.23 angstrom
